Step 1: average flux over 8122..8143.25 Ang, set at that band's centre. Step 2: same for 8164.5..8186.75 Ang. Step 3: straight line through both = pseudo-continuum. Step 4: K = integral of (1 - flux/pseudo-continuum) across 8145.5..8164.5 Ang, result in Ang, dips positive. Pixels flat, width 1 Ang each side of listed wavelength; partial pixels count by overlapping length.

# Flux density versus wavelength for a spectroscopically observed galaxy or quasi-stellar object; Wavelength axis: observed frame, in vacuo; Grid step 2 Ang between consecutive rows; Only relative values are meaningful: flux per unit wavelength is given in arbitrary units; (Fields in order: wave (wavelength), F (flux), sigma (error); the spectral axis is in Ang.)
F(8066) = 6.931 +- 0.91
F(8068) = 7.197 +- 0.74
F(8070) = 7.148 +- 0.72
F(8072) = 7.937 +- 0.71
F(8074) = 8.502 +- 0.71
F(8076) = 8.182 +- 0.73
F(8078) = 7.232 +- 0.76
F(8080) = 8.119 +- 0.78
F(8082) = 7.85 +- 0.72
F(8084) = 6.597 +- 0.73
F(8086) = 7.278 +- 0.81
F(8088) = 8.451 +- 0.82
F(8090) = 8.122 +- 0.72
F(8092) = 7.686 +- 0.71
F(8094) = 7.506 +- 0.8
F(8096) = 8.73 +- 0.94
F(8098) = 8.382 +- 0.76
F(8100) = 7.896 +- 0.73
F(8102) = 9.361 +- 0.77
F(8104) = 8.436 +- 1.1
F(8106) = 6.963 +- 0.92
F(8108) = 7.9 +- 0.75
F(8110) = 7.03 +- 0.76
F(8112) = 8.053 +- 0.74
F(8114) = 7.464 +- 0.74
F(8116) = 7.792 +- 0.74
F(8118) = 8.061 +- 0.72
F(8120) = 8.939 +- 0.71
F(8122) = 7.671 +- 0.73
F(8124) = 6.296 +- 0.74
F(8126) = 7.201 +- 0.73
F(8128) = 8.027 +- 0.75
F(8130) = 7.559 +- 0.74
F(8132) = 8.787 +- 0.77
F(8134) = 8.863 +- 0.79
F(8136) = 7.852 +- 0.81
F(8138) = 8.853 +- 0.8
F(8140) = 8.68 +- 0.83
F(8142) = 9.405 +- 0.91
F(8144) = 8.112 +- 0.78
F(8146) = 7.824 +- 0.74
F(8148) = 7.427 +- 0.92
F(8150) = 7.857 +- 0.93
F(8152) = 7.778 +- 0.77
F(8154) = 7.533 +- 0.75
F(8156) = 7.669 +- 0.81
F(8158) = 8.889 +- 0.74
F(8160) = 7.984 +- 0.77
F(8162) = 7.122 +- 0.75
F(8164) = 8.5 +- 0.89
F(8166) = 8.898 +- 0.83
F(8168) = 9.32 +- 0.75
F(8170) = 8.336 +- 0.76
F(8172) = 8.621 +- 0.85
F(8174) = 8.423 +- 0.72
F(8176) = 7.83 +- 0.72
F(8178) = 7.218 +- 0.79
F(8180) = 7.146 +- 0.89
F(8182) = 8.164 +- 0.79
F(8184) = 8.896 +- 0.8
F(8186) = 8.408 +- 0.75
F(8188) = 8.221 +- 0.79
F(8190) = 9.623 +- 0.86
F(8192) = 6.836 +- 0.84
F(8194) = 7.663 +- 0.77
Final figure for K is 0.9 Ang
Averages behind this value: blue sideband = 8.13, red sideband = 8.3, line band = 7.84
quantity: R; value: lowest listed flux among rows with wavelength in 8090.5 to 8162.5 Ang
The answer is 6.296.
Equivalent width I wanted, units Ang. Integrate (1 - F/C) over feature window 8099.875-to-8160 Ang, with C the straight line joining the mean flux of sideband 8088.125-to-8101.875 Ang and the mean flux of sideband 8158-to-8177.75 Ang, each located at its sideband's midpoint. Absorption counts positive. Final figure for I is 1.7 Ang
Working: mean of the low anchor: 8.16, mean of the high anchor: 8.32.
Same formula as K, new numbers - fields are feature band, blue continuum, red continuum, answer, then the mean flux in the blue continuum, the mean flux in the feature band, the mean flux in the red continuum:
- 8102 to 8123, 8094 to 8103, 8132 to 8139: 1.5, 8.47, 7.9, 8.56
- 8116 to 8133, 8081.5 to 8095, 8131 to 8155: 0.5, 7.63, 7.82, 8.25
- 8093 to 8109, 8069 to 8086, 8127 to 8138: -0.4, 7.67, 8.15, 8.28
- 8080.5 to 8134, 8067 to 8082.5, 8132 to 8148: 1.6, 7.77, 7.87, 8.46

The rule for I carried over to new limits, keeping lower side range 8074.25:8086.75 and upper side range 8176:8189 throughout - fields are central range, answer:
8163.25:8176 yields -1.1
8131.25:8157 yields -1.1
